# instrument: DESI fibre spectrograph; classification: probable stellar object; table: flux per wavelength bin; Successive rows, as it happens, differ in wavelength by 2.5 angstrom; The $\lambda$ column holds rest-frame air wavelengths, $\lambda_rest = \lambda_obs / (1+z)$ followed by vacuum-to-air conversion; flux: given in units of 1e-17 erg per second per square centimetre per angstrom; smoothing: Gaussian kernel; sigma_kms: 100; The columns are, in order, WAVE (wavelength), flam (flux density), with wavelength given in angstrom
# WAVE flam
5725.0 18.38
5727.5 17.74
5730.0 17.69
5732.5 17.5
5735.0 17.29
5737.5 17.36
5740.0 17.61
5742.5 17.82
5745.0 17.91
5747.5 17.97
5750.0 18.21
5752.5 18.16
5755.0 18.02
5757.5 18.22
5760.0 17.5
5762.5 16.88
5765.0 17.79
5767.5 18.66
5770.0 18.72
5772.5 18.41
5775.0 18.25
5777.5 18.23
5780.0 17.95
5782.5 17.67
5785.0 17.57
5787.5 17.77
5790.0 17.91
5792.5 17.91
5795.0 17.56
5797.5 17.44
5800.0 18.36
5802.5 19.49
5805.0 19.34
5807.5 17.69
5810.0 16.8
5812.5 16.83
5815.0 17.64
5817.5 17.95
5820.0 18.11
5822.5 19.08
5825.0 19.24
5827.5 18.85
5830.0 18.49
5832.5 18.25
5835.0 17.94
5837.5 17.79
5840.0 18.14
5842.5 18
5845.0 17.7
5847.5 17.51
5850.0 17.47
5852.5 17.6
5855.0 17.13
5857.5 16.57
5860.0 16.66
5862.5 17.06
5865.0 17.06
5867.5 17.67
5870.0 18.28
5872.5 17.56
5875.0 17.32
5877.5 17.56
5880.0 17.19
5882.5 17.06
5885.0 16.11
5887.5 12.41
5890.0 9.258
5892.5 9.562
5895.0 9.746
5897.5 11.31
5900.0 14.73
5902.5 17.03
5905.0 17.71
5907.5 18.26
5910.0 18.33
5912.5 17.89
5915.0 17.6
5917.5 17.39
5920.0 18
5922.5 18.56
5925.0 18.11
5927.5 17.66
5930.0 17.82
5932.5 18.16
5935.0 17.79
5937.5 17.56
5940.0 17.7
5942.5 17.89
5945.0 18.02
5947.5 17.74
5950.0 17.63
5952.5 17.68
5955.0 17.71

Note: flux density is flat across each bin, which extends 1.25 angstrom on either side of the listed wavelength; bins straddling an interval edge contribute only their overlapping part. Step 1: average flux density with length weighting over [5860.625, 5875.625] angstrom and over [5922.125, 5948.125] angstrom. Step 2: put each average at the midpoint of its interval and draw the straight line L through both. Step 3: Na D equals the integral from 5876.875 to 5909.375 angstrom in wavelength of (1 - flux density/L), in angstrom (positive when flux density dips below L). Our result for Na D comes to 5.8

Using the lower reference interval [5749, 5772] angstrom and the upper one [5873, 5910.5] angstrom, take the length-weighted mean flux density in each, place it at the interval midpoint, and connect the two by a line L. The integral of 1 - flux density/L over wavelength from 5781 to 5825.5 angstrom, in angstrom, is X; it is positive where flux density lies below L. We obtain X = -2.6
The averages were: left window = 18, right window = 14.9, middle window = 18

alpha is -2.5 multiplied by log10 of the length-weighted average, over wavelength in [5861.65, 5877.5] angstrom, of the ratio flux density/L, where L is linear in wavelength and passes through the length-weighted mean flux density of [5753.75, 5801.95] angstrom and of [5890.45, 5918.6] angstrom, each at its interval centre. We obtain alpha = -0.099 mag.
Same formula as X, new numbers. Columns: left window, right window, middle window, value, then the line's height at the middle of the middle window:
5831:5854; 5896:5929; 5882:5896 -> 4.2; 17.3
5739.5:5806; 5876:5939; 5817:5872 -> -2.6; 17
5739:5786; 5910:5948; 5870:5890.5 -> 2.2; 17.9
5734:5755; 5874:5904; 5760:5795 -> -2.0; 17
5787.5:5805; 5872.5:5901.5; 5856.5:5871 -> -2.0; 15.1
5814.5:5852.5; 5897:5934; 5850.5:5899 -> 6.3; 17.7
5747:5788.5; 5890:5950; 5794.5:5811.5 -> -0.4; 17.7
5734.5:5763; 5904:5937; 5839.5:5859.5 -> 0.5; 17.9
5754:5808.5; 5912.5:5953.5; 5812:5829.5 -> -0.3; 18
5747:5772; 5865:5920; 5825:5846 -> -1.8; 16.8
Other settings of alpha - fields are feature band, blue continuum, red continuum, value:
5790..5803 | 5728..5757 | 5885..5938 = -0.05 mag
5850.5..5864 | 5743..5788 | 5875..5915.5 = -0.07 mag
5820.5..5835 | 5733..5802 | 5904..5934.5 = -0.04 mag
